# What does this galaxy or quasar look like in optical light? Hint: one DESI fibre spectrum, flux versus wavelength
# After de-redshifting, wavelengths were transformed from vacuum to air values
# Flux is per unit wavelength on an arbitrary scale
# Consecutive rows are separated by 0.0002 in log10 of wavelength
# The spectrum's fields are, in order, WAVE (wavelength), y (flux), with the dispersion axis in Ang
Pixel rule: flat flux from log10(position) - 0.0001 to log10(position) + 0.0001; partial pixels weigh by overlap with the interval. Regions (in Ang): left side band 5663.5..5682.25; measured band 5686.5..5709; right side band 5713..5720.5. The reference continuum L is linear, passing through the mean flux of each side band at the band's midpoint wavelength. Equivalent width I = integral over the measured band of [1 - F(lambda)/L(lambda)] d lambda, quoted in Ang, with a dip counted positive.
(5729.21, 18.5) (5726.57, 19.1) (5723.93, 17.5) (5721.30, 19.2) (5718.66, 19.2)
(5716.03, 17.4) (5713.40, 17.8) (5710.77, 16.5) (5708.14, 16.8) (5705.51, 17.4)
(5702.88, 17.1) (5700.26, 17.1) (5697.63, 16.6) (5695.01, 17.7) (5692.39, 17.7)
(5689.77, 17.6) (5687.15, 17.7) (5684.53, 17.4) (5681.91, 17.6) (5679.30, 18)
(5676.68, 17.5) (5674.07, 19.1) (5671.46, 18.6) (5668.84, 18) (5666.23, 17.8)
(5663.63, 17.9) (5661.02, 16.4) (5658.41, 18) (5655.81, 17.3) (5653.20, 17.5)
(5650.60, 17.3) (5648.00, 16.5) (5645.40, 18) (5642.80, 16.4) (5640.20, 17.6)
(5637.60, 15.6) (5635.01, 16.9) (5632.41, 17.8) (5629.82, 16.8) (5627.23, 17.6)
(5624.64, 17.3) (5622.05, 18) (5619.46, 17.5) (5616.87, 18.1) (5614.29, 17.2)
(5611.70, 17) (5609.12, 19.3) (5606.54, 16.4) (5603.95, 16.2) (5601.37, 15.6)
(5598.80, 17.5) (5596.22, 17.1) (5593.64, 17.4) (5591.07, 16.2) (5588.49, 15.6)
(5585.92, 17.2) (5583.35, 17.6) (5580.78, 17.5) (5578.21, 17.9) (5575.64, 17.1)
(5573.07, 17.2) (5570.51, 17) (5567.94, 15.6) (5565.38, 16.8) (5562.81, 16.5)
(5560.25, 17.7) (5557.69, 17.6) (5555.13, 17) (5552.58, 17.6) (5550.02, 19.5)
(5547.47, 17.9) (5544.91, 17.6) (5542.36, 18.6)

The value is 1.10 Ang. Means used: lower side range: 18.1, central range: 17.3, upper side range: 18.2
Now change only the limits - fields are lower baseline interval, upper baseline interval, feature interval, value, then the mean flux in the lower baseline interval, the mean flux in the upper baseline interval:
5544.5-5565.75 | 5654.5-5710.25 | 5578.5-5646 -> 1.75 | 17.6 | 17.6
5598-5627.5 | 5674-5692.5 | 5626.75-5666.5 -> 0.74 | 17.3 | 17.7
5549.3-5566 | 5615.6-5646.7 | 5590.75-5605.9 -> 0.61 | 17.5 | 17.3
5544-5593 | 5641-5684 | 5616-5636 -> -0.04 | 17.2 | 17.6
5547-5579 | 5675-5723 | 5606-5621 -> -0.20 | 17.3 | 17.6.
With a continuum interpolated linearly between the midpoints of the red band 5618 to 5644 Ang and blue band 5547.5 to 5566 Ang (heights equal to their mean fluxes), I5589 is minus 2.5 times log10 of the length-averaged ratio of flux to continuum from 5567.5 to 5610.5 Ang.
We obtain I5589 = 0.025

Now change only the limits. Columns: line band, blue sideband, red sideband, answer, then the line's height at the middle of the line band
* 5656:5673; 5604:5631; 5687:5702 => -0.02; 17.4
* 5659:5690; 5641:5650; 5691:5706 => -0.04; 17.2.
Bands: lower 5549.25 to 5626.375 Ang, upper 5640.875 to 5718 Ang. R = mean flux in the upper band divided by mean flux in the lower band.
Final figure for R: 1.0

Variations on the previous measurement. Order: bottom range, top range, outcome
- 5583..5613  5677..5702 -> 1.03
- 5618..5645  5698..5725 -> 1.02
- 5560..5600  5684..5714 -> 1.02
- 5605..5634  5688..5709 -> 0.99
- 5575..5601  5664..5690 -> 1.05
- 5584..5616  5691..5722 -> 1.03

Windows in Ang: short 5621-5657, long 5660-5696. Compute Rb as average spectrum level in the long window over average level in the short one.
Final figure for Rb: 1.04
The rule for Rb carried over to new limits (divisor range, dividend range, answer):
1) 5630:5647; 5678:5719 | 1.02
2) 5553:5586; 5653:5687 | 1.04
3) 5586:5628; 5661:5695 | 1.04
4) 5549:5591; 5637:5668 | 1.00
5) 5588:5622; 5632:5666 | 1.01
